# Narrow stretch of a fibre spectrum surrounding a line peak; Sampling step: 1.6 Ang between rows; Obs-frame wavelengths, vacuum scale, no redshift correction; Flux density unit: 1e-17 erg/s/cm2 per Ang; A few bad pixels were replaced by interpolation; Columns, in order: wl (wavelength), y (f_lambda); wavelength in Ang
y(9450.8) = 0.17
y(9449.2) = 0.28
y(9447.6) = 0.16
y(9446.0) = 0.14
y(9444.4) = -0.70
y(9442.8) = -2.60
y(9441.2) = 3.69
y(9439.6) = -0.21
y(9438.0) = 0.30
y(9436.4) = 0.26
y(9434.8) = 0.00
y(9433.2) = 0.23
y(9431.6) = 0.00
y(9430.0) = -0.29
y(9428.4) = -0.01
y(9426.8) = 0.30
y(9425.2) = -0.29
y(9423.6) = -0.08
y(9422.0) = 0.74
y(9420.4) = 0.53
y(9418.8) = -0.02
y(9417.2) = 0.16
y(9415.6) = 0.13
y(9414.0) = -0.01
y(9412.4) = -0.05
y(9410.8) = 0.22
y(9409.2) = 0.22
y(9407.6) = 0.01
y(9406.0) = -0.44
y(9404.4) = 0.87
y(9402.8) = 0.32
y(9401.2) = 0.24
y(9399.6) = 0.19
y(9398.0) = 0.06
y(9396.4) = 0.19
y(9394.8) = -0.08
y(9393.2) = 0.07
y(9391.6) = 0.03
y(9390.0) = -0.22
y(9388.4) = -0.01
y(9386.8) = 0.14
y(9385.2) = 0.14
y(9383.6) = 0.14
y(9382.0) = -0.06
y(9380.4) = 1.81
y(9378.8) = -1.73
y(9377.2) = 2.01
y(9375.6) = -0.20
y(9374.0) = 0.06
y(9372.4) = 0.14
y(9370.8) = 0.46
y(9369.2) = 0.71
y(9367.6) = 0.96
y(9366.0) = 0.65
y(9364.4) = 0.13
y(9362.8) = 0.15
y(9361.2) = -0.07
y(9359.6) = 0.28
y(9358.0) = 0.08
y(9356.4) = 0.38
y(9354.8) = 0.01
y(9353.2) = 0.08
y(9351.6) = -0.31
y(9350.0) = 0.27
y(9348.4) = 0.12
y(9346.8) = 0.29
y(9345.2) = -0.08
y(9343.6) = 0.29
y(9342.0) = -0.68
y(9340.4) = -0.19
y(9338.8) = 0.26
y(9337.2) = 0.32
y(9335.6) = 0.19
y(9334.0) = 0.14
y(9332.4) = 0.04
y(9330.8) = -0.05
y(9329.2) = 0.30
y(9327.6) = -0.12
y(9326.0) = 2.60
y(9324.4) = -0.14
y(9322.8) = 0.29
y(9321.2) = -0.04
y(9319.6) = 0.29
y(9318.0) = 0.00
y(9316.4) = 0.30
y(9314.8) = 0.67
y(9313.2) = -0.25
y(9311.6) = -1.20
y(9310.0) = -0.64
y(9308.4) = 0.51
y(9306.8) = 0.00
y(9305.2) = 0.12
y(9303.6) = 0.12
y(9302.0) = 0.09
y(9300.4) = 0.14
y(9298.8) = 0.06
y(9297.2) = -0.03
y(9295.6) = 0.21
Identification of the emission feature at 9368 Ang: H-beta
